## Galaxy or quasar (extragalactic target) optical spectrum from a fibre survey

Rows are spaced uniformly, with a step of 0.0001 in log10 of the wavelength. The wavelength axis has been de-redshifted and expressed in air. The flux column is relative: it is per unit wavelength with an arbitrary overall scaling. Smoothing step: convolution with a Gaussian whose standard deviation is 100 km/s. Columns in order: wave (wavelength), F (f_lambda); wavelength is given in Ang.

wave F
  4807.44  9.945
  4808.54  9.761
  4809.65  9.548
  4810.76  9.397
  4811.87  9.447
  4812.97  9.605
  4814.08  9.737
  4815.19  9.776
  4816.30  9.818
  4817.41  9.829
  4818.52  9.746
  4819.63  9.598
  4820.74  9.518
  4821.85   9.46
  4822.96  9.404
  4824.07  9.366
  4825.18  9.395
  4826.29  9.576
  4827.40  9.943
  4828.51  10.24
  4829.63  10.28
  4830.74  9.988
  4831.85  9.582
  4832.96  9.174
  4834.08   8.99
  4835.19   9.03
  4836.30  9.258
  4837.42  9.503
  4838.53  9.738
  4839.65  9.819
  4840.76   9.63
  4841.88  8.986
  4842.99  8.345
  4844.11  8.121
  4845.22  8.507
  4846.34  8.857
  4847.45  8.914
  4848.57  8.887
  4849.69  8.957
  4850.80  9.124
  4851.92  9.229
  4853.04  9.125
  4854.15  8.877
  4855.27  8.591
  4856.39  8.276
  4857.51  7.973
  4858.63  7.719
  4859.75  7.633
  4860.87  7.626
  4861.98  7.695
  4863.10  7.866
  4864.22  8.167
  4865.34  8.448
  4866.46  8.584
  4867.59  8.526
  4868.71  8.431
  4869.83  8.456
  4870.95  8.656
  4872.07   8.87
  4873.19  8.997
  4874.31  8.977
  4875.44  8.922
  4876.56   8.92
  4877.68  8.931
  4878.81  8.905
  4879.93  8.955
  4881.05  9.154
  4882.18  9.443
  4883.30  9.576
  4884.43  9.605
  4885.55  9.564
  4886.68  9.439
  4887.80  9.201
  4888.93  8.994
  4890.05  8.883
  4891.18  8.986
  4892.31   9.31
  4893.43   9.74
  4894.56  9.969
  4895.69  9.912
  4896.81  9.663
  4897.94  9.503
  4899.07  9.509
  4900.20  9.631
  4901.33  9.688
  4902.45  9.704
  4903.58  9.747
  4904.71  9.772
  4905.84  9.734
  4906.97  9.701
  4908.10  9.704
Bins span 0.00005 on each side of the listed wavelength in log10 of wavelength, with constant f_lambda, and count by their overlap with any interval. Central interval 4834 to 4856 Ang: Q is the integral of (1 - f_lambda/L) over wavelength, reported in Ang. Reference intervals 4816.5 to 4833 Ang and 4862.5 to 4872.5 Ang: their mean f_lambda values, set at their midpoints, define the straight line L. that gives 0.2 Ang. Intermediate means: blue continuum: 9.69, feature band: 9.02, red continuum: 8.43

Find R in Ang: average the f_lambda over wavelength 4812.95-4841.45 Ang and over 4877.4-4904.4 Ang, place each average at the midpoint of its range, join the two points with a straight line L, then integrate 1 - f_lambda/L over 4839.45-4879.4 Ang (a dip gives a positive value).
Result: 3.8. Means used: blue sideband 9.61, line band 8.62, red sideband 9.43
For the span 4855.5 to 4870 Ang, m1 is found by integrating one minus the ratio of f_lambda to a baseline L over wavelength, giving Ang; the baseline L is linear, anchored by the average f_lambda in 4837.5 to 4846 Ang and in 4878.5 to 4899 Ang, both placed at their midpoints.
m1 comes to 1.7 Ang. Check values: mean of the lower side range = 9.04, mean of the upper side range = 9.39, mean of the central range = 8.11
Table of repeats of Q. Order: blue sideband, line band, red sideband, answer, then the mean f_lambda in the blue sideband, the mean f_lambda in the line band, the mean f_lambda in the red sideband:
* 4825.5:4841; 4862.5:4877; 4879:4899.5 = 1.35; 9.62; 8.59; 9.4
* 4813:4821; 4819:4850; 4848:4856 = 0.02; 9.71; 9.33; 8.95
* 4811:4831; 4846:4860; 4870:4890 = 1.10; 9.7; 8.65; 9.11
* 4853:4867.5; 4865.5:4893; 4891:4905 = -0.30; 8.18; 9.01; 9.64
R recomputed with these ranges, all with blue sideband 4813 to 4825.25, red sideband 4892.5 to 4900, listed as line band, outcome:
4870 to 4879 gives 0.7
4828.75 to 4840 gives 0.1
